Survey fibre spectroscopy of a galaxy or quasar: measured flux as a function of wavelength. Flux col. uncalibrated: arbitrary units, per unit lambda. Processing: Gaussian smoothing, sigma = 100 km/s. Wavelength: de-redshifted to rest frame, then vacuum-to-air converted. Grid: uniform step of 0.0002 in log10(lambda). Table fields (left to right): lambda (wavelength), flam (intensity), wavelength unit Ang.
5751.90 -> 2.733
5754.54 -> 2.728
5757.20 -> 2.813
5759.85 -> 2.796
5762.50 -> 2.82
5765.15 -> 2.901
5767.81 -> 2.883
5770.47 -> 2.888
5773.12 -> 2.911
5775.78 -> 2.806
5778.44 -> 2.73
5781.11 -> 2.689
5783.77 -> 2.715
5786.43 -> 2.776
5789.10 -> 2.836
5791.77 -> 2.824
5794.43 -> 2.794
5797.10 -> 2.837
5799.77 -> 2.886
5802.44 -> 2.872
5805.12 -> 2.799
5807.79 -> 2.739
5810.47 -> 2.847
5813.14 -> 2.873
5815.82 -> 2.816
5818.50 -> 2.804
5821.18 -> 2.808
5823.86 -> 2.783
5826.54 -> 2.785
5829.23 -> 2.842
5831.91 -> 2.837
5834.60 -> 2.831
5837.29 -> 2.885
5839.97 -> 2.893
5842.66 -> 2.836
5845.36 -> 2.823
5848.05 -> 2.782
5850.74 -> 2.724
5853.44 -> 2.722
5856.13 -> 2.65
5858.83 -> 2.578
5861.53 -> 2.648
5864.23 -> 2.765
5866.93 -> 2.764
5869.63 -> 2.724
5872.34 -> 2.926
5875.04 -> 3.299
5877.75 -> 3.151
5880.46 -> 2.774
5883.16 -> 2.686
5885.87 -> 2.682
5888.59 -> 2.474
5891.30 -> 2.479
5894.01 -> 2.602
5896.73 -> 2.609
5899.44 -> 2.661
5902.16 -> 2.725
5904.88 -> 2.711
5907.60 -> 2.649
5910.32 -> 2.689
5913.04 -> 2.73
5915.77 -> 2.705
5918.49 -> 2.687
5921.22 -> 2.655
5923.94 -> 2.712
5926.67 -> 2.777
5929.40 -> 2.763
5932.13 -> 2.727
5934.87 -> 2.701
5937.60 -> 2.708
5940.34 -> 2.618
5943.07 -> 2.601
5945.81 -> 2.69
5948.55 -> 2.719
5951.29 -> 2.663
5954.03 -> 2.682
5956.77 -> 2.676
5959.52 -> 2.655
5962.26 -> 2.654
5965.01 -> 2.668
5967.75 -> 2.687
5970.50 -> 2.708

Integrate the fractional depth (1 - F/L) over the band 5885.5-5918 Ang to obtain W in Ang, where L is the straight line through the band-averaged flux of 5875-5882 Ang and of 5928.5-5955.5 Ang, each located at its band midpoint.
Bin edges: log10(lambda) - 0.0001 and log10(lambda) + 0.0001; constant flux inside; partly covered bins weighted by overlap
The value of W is 2.9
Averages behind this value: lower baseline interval 3.02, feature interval 2.64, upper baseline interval 2.69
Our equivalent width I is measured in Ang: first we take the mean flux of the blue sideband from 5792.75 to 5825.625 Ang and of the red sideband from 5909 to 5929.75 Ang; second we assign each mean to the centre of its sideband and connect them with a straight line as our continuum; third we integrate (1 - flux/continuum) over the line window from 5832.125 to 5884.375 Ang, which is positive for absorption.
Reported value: -0.8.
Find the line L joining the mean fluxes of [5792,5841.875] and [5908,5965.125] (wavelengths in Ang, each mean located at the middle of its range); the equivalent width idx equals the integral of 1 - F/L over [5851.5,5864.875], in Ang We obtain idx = 0.5 Ang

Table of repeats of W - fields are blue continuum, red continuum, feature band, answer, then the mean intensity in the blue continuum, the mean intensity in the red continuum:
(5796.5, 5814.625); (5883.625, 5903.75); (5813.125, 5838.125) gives -0.3 Ang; 2.84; 2.61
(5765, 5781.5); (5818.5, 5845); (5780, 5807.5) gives 0.3 Ang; 2.83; 2.83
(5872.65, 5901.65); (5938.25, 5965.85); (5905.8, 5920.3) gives 0.1 Ang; 2.75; 2.66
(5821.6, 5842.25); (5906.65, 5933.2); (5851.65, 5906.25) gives 0.7 Ang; 2.84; 2.71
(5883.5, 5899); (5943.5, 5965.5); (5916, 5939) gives -0.7 Ang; 2.58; 2.67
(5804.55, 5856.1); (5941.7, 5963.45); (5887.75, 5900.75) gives 0.8 Ang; 2.81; 2.67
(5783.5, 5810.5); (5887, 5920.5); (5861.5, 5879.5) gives -1.4 Ang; 2.81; 2.64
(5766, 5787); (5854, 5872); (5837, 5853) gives -0.5 Ang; 2.8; 2.7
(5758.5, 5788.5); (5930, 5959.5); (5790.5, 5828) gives -0.5 Ang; 2.81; 2.68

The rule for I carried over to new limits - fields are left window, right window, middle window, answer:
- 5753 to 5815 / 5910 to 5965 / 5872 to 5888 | -0.94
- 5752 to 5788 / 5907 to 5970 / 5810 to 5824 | -0.27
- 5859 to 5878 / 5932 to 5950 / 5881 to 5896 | 1.15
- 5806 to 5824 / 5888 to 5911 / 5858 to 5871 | 0.01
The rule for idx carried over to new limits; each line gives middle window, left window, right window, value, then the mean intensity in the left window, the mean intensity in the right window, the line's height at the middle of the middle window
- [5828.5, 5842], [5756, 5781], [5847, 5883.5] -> -0.22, 2.83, 2.8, 2.81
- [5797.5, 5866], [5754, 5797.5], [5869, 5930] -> -0.46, 2.81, 2.73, 2.77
